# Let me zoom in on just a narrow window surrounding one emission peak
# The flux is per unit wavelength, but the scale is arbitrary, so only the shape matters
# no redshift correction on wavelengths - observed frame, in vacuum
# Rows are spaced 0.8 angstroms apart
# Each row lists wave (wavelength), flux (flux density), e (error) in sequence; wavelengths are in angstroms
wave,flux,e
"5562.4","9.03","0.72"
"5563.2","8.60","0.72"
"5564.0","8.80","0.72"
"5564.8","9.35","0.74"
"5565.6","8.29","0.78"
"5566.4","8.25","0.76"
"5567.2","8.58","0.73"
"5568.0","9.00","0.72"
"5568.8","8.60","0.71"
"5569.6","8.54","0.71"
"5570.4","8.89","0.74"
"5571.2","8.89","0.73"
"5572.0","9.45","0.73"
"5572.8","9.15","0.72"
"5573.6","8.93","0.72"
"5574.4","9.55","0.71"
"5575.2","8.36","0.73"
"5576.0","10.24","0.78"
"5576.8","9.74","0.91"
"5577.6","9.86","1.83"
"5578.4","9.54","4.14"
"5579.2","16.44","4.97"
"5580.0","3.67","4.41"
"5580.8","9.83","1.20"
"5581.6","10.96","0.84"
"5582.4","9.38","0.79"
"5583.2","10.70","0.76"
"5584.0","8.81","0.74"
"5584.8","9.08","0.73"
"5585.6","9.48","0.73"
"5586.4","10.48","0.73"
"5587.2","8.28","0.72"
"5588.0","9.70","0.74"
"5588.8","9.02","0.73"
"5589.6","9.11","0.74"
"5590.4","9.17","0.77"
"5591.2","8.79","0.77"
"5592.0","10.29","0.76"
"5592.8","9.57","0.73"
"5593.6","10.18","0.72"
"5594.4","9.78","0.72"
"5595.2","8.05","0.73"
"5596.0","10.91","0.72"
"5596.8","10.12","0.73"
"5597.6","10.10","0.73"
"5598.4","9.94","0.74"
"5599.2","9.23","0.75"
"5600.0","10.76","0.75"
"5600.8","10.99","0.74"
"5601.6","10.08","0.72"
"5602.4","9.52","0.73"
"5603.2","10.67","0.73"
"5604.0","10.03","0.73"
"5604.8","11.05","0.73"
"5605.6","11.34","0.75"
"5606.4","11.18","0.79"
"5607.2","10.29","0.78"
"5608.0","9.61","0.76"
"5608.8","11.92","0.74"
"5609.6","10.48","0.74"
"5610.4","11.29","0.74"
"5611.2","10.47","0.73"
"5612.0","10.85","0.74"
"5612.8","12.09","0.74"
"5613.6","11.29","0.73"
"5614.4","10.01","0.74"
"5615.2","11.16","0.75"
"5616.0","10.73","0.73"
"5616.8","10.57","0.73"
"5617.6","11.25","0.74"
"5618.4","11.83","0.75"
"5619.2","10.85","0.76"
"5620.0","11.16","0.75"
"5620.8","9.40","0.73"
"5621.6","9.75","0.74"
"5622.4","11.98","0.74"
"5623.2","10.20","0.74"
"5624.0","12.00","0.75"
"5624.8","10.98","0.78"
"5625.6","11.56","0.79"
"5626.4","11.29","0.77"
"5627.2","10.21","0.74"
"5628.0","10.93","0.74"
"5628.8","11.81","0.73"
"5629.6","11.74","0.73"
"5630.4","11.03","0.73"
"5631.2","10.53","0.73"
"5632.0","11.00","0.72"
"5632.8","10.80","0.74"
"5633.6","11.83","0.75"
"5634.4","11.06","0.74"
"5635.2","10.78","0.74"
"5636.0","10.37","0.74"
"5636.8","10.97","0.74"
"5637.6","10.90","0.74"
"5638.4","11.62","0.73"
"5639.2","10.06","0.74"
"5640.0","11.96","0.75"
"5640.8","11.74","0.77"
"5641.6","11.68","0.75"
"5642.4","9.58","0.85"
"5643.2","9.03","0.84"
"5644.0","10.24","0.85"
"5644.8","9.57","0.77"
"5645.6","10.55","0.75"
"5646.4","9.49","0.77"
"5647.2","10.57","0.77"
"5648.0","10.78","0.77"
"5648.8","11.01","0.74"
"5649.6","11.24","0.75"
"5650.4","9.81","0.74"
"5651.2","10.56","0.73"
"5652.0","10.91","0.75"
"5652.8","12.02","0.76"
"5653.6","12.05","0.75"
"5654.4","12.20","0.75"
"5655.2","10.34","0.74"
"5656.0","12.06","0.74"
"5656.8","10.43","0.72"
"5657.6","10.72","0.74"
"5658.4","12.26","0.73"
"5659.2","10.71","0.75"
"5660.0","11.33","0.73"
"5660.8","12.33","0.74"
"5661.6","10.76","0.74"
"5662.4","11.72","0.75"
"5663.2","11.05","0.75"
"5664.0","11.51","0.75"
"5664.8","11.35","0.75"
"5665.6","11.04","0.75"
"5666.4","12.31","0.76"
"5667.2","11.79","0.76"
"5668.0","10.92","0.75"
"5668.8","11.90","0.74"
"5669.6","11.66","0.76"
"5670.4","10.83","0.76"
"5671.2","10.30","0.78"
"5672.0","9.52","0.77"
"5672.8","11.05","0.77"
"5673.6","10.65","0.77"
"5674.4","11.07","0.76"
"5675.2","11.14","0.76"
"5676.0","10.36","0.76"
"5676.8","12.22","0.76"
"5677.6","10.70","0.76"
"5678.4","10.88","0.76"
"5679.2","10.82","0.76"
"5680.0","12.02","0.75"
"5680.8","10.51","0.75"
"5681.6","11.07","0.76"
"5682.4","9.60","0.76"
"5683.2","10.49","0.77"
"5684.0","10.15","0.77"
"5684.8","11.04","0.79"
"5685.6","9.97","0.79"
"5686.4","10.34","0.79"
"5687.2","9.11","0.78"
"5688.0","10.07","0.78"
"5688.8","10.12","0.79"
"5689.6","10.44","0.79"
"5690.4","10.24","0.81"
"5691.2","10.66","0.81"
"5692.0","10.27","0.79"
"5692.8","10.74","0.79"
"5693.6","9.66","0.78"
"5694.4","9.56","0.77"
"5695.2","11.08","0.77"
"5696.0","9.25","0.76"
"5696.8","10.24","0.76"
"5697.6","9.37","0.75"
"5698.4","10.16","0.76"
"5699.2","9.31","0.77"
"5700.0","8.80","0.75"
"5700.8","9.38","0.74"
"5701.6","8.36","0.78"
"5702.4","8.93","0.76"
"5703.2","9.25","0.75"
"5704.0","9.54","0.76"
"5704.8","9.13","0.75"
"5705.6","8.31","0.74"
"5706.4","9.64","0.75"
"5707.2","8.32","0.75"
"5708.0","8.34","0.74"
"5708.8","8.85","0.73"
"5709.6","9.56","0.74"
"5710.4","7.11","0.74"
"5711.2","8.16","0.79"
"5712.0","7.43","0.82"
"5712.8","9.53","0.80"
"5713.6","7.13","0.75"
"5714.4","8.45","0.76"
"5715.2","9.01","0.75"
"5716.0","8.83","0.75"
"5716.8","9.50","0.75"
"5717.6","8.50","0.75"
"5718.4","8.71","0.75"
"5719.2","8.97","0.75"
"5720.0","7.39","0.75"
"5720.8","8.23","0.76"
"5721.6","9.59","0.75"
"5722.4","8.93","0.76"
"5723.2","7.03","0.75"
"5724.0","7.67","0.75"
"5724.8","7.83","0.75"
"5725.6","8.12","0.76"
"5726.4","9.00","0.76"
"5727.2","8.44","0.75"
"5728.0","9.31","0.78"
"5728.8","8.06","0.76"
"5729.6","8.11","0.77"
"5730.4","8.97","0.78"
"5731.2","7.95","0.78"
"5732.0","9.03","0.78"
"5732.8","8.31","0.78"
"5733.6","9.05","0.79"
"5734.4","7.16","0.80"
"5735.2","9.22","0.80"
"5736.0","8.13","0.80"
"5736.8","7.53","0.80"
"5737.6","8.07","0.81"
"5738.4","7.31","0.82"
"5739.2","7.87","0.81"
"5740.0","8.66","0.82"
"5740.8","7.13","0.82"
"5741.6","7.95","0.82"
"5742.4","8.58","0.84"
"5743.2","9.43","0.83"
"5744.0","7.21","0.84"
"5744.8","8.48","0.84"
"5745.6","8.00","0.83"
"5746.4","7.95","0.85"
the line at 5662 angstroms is C III]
